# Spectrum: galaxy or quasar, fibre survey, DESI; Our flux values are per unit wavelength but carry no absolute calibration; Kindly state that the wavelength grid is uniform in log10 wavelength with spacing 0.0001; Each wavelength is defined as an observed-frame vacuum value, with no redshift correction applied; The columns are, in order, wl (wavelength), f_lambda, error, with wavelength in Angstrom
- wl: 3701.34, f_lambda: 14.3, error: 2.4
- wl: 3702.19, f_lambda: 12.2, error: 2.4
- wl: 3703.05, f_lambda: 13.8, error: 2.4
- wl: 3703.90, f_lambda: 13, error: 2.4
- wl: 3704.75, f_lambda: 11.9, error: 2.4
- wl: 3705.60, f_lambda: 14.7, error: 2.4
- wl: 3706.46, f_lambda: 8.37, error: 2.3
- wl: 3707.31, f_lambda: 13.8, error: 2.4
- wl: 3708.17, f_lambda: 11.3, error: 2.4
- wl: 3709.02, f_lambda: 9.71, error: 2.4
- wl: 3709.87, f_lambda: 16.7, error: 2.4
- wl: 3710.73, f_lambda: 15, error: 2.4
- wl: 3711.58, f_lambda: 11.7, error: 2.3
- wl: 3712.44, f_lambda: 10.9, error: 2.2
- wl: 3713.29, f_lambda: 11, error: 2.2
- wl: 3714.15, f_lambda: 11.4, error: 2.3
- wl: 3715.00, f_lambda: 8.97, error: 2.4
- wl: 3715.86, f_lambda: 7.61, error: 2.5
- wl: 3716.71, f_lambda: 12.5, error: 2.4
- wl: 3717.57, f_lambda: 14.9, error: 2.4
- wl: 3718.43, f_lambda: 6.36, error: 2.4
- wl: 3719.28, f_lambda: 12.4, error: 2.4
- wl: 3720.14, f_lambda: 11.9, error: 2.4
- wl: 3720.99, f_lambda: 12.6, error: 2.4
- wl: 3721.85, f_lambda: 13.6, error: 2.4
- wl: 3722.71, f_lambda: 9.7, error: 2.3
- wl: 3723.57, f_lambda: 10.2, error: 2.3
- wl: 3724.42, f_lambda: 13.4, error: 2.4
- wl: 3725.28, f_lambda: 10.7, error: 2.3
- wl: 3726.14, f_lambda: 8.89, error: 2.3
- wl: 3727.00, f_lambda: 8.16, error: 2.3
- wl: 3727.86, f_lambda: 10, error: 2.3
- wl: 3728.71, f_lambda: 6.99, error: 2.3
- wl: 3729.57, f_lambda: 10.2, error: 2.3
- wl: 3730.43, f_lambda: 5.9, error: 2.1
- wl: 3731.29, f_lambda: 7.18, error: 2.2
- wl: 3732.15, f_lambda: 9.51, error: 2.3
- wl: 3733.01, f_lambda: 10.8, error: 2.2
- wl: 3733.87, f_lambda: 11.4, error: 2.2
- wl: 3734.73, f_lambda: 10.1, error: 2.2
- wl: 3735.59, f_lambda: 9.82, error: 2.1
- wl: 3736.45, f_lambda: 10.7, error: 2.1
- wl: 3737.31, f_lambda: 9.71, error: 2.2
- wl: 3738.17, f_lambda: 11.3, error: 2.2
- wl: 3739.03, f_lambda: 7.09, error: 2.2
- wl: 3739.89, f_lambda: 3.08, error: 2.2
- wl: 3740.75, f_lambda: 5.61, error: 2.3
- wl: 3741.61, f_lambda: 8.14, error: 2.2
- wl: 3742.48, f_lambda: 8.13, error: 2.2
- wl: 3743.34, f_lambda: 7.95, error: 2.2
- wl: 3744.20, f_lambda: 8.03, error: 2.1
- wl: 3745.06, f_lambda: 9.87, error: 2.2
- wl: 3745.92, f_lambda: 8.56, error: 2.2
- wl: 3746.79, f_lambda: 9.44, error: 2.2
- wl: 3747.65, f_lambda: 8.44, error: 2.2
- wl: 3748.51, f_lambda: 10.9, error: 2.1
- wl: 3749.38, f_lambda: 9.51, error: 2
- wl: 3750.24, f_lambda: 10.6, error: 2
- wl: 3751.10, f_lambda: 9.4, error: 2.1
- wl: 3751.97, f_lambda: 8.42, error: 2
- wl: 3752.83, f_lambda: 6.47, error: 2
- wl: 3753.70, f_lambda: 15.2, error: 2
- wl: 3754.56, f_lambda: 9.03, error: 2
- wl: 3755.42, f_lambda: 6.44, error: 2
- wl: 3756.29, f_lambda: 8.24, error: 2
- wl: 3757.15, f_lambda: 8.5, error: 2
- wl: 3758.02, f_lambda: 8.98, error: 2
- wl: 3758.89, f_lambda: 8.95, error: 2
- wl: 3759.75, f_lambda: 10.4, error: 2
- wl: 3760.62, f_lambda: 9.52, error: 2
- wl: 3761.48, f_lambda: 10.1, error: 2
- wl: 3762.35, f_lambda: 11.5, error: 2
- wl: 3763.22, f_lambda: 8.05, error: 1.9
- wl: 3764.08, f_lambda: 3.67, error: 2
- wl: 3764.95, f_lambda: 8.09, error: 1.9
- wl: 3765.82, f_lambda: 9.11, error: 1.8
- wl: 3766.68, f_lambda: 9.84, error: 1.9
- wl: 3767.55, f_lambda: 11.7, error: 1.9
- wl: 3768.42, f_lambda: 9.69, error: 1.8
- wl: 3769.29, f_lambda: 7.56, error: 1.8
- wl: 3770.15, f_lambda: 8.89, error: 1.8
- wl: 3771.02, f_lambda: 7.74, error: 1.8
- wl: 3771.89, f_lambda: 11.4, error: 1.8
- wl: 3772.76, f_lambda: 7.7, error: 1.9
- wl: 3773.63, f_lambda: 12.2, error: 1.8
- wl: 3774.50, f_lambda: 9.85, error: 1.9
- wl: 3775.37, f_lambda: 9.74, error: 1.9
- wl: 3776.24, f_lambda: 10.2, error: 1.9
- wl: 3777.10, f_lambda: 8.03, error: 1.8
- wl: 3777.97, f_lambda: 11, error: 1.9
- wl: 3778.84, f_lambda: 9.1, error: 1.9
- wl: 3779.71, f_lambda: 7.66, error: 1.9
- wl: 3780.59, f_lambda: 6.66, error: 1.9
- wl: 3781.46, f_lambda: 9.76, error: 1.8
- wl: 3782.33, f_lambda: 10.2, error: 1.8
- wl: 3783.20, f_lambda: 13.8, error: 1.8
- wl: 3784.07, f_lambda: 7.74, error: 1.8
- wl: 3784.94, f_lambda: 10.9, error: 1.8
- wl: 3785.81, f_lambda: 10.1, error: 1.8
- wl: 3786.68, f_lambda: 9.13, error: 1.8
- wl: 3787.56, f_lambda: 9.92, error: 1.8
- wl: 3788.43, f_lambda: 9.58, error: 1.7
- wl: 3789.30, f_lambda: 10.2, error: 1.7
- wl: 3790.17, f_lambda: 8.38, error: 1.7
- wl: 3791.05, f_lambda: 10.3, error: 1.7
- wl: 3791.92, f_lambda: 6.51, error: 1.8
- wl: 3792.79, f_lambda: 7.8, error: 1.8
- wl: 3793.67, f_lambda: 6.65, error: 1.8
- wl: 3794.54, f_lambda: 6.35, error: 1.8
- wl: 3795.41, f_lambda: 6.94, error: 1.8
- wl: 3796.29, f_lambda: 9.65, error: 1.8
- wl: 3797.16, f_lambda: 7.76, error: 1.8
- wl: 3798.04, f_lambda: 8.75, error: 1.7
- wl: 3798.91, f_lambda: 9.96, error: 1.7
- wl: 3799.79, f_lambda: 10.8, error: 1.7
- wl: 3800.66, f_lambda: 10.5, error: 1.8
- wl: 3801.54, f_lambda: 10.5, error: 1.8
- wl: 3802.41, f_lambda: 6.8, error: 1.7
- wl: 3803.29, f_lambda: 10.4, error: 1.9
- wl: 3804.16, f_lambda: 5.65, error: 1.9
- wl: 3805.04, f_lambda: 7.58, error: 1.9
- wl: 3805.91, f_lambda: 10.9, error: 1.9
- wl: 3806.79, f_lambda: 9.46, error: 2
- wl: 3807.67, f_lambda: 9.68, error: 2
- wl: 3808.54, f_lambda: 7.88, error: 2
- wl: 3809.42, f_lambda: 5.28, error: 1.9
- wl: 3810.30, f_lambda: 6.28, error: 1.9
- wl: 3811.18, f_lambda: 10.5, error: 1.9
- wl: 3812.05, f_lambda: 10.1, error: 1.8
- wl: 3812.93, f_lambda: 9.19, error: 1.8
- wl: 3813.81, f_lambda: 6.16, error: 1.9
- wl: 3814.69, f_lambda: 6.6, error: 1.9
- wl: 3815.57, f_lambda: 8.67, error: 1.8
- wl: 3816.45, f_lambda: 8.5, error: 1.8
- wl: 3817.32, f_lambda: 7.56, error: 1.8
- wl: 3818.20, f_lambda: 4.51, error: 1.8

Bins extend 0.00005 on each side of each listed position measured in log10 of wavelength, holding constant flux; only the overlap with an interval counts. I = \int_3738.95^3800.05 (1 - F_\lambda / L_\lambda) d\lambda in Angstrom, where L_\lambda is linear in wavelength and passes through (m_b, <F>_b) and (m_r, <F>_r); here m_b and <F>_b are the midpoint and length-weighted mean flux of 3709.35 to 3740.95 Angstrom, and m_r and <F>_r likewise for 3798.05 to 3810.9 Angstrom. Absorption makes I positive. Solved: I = 2.7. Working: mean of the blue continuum 10.2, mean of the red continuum 8.71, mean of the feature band 8.96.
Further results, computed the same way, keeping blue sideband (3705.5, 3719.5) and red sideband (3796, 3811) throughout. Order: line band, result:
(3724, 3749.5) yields 4.3 Angstrom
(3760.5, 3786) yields 0.7 Angstrom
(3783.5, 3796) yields 0.7 Angstrom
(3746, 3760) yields 1.4 Angstrom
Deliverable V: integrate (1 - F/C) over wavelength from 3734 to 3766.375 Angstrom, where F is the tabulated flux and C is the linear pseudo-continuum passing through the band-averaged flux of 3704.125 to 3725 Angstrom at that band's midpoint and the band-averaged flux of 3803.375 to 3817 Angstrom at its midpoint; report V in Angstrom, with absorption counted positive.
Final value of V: 4.75 Angstrom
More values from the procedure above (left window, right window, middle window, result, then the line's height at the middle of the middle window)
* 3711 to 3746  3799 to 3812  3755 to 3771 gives 0.84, 9.31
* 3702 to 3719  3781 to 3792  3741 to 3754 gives 2.00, 10.8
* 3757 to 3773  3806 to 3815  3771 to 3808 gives -2.42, 8.61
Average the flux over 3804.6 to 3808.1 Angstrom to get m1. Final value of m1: 9.4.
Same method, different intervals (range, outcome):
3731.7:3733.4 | 10.1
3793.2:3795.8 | 6.66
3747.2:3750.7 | 9.87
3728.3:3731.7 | 7.57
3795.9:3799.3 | 9.02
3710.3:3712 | 13.4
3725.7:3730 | 8.85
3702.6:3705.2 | 12.9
